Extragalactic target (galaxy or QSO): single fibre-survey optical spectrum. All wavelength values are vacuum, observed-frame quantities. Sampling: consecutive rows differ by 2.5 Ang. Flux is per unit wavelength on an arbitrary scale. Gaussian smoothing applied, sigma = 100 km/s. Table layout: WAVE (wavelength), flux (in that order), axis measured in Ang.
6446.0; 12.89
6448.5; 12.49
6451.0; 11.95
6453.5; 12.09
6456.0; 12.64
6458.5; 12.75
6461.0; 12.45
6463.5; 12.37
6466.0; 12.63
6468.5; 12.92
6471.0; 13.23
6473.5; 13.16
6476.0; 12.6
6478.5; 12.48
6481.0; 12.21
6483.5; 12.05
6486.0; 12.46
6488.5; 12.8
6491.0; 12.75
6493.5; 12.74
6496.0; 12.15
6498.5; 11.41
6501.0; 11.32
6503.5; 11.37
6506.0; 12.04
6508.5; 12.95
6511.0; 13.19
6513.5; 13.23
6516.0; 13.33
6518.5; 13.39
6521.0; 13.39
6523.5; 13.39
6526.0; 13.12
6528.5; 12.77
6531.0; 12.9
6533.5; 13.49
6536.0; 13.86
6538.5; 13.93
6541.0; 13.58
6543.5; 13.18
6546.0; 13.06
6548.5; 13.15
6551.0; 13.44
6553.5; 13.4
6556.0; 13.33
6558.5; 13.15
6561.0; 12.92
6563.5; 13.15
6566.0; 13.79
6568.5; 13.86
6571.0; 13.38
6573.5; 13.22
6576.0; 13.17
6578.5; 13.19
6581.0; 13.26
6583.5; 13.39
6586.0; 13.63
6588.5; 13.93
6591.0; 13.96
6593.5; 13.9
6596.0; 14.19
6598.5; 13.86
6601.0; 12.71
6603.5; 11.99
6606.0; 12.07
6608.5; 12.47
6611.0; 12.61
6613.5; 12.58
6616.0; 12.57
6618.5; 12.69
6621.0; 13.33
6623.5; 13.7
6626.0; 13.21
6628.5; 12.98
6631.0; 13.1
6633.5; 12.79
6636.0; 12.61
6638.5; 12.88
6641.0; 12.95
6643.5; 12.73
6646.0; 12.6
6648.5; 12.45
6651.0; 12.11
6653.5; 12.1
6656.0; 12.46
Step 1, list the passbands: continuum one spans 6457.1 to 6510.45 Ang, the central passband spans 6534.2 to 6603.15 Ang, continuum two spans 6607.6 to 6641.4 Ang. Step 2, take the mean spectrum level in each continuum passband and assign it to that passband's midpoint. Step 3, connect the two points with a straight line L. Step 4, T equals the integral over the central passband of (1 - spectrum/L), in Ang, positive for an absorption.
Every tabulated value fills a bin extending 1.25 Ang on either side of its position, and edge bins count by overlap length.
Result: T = -4.0 Ang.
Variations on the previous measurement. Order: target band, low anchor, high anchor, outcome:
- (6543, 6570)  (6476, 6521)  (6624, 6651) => -1.5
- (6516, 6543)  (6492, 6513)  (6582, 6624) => -2.0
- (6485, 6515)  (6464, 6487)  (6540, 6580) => 1.1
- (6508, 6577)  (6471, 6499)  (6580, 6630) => -2.7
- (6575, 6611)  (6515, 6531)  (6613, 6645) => -0.6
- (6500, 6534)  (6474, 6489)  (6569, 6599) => 0.0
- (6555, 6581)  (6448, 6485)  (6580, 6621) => -0.7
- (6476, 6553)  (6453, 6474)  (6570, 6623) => 0.2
